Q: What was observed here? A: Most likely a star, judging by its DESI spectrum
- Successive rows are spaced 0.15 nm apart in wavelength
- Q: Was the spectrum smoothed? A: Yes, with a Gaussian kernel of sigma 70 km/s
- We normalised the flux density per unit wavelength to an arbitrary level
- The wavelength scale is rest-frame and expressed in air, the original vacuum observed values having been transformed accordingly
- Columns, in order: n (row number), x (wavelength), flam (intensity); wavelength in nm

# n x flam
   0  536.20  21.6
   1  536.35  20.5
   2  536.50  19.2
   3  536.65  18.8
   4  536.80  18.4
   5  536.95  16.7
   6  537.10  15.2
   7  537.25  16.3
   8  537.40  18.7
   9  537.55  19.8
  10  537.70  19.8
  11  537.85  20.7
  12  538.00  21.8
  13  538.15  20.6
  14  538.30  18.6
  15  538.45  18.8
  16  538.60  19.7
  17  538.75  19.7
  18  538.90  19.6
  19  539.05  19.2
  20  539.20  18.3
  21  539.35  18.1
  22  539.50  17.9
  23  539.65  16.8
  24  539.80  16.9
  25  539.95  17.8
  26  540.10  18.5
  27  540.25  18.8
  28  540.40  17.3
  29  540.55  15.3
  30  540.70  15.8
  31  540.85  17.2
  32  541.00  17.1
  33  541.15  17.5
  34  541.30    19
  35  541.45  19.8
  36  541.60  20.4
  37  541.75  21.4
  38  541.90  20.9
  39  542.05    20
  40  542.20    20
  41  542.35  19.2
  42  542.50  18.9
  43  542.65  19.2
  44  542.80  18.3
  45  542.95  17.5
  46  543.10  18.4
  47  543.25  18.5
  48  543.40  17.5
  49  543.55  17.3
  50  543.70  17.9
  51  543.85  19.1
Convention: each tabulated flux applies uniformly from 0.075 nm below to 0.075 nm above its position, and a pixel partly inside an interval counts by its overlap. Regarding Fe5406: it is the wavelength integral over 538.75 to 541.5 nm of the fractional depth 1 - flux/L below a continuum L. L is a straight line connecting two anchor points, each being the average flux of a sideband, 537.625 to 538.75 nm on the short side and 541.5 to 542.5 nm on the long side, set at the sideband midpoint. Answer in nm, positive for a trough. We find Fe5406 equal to 0.31 nm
